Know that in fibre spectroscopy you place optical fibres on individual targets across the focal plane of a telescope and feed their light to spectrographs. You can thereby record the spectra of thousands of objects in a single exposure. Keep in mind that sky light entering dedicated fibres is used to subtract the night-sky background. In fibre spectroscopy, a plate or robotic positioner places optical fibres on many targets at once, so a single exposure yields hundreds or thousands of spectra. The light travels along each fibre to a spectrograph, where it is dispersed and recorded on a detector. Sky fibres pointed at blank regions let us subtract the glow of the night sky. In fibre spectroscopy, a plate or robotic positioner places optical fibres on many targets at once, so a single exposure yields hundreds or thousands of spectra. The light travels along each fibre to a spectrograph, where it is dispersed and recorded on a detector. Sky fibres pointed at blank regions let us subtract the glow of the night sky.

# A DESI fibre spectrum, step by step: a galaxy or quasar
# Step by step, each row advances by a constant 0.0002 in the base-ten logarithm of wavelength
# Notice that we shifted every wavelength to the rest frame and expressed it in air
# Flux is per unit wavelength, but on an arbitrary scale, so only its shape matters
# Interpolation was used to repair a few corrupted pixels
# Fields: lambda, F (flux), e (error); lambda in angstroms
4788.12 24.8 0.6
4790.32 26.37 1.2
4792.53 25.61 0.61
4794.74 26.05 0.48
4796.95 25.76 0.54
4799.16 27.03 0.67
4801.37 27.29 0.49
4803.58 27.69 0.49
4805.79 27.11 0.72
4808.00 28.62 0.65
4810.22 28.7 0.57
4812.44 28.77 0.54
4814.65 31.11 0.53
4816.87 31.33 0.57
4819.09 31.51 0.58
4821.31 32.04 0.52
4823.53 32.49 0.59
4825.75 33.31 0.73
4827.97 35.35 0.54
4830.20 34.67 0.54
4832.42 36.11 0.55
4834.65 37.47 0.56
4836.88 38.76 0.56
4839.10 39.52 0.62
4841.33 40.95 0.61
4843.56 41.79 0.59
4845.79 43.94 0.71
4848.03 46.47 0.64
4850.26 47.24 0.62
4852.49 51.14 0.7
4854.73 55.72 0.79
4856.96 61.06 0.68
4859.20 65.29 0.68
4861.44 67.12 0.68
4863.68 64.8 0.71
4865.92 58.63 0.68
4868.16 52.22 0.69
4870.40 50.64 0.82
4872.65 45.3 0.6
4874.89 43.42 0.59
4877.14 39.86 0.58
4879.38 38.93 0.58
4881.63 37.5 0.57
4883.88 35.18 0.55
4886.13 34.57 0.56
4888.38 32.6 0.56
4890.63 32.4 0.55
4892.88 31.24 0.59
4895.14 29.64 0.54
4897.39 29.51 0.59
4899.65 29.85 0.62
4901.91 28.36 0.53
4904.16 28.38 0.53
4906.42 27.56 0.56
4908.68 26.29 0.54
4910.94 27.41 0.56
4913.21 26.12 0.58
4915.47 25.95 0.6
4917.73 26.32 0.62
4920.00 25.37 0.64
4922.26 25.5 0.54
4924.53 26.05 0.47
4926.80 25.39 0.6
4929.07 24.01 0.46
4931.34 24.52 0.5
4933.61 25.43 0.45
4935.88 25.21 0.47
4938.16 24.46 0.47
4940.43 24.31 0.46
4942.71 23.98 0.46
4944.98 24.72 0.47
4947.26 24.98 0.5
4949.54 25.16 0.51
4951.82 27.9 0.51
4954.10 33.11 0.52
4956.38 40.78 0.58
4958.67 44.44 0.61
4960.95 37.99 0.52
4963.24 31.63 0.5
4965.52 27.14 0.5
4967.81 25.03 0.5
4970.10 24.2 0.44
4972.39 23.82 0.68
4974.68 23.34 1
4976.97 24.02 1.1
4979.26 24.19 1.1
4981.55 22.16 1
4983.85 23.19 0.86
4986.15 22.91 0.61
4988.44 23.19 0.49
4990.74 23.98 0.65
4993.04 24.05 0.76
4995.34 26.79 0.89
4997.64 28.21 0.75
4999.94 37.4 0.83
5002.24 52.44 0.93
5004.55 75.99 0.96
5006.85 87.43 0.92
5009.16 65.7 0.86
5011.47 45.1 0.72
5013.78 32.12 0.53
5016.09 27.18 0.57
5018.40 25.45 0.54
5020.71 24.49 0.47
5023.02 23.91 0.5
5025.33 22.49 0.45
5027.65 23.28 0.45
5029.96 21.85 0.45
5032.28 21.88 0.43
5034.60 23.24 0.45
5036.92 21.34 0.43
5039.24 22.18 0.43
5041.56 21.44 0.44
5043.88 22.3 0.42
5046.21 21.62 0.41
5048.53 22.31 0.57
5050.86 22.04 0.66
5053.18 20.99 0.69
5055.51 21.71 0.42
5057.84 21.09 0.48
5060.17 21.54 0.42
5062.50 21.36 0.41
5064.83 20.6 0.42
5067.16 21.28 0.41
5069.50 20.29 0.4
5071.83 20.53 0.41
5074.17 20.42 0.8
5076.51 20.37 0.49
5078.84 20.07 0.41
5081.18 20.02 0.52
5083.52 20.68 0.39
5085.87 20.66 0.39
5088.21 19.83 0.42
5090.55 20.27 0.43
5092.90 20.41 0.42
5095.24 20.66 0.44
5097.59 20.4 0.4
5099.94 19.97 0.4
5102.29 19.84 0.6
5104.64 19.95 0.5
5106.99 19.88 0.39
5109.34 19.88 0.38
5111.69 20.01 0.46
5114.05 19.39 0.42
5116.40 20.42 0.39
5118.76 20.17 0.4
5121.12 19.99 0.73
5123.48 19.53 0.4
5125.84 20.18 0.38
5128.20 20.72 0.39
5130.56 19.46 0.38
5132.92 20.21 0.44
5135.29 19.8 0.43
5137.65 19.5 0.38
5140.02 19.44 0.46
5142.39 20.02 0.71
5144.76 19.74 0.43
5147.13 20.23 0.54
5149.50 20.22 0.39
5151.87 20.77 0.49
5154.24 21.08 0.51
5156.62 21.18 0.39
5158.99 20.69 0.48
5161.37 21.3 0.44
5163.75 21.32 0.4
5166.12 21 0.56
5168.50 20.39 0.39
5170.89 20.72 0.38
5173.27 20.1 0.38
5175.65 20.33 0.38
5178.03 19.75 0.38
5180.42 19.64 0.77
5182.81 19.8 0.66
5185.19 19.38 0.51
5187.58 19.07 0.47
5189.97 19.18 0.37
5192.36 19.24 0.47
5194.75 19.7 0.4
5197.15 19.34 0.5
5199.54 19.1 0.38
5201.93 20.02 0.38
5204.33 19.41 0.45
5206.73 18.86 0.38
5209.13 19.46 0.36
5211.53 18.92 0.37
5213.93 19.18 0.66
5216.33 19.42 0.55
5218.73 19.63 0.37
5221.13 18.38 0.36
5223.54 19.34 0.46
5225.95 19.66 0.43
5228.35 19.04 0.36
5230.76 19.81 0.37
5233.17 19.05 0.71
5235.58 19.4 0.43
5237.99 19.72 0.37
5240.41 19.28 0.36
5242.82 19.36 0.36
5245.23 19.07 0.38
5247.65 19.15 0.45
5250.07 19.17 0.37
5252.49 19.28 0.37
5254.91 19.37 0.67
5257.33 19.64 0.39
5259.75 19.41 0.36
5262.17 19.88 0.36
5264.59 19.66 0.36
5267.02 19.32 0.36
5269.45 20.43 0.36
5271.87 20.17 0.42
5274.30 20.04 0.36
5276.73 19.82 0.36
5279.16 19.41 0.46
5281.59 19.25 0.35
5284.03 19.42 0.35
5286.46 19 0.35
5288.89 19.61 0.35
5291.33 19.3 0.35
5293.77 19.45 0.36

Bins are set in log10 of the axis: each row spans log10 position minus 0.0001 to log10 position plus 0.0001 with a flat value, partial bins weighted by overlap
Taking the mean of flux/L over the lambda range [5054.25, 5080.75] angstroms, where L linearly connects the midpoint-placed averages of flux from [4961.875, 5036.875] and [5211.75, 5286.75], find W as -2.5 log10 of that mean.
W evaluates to 0.33 mag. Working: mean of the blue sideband 31.4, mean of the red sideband 19.4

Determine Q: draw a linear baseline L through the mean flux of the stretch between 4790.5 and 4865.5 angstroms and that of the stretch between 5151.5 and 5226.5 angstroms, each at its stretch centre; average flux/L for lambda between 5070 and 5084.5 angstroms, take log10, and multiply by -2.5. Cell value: 0.25 mag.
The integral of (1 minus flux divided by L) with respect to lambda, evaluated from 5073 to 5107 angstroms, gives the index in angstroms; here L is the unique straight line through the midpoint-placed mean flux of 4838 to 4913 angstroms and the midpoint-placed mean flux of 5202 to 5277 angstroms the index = 9.9 angstroms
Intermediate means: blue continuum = 41.7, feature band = 20.2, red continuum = 19.4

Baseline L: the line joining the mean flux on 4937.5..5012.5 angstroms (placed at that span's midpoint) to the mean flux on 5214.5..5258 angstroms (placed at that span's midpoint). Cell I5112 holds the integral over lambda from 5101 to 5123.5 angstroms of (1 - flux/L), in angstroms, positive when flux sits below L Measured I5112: 5.19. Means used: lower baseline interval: 33.2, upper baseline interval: 19.3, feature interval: 19.9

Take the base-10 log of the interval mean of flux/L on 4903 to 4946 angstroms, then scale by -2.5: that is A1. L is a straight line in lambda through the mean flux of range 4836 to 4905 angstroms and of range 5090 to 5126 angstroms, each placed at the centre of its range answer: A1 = 0.43 mag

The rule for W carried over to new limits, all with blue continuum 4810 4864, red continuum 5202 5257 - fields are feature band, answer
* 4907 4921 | 0.39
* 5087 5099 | 0.32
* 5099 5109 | 0.31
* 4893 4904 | 0.29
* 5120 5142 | 0.25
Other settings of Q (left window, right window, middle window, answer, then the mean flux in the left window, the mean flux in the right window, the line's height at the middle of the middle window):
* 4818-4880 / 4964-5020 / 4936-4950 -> 0.47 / 45.3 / 33.9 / 37.8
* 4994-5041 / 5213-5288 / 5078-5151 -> 0.38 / 35.2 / 19.4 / 28.6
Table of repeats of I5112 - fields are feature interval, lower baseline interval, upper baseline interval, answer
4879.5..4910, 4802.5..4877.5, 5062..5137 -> 5.14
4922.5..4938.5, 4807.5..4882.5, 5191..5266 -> 5.34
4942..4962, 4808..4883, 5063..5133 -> 0.98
